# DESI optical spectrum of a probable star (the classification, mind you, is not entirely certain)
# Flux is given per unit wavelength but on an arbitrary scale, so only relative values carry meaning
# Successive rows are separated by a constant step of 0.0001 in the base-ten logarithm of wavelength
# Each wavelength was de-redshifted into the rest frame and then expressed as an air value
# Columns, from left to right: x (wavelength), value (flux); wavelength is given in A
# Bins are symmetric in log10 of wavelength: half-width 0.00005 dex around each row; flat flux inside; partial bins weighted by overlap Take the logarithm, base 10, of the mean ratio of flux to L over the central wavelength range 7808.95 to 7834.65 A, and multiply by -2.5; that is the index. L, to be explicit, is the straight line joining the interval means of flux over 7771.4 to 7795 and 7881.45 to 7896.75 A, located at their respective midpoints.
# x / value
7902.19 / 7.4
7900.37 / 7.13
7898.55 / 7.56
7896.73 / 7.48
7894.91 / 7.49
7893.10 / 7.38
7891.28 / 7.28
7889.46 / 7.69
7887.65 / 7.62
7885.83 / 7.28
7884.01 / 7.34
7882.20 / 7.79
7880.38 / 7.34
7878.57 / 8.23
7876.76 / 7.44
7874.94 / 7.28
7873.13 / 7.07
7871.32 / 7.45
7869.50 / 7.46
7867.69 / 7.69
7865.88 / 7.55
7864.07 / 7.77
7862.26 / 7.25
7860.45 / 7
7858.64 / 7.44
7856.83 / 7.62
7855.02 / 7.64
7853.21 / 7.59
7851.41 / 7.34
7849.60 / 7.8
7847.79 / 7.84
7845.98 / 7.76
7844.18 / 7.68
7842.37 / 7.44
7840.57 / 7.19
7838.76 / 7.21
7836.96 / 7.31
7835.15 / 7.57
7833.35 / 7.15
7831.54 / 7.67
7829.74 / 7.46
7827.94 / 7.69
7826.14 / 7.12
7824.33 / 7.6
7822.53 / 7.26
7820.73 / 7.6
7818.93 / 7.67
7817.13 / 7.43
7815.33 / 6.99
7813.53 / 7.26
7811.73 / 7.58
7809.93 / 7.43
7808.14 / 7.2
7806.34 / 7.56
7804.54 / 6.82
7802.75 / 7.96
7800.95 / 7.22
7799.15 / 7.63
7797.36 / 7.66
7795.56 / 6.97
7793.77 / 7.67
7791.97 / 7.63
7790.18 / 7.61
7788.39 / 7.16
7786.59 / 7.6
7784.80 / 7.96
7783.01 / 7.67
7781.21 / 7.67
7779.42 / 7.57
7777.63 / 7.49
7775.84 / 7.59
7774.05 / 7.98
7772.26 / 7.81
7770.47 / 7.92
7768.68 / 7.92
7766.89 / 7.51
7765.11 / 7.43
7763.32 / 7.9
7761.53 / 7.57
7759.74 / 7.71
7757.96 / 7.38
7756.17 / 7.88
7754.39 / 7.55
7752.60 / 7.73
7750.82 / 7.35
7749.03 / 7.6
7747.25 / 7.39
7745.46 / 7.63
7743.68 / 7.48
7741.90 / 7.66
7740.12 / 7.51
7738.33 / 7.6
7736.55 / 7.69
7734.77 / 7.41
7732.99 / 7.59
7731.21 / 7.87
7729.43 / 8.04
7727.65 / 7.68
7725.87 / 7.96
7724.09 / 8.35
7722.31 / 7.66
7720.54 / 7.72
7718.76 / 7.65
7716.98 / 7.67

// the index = 0.02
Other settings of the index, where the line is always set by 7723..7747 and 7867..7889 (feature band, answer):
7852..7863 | 0.015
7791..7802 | 0.022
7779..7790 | 0.006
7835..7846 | 0.020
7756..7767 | 0.008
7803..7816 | 0.043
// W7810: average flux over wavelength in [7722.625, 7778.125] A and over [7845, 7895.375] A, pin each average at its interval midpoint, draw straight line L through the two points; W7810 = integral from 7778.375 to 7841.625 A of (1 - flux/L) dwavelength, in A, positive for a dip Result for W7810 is 1.26 A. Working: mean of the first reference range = 7.68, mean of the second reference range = 7.52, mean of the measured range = 7.45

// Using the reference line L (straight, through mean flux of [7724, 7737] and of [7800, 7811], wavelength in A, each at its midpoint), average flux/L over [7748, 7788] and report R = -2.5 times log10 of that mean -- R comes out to -0.01 mag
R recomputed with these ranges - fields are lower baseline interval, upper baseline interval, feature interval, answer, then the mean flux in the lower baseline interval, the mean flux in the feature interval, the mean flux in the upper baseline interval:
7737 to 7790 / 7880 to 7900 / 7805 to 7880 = 0.009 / 7.63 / 7.47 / 7.47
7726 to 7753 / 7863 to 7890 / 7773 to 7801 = 0.002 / 7.62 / 7.58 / 7.53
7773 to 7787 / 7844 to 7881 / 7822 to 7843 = 0.029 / 7.7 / 7.39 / 7.54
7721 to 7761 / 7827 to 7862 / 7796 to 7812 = 0.018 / 7.67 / 7.43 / 7.49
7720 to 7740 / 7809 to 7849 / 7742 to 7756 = 0.021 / 7.77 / 7.56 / 7.45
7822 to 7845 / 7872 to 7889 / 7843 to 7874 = -0.010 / 7.41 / 7.53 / 7.49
